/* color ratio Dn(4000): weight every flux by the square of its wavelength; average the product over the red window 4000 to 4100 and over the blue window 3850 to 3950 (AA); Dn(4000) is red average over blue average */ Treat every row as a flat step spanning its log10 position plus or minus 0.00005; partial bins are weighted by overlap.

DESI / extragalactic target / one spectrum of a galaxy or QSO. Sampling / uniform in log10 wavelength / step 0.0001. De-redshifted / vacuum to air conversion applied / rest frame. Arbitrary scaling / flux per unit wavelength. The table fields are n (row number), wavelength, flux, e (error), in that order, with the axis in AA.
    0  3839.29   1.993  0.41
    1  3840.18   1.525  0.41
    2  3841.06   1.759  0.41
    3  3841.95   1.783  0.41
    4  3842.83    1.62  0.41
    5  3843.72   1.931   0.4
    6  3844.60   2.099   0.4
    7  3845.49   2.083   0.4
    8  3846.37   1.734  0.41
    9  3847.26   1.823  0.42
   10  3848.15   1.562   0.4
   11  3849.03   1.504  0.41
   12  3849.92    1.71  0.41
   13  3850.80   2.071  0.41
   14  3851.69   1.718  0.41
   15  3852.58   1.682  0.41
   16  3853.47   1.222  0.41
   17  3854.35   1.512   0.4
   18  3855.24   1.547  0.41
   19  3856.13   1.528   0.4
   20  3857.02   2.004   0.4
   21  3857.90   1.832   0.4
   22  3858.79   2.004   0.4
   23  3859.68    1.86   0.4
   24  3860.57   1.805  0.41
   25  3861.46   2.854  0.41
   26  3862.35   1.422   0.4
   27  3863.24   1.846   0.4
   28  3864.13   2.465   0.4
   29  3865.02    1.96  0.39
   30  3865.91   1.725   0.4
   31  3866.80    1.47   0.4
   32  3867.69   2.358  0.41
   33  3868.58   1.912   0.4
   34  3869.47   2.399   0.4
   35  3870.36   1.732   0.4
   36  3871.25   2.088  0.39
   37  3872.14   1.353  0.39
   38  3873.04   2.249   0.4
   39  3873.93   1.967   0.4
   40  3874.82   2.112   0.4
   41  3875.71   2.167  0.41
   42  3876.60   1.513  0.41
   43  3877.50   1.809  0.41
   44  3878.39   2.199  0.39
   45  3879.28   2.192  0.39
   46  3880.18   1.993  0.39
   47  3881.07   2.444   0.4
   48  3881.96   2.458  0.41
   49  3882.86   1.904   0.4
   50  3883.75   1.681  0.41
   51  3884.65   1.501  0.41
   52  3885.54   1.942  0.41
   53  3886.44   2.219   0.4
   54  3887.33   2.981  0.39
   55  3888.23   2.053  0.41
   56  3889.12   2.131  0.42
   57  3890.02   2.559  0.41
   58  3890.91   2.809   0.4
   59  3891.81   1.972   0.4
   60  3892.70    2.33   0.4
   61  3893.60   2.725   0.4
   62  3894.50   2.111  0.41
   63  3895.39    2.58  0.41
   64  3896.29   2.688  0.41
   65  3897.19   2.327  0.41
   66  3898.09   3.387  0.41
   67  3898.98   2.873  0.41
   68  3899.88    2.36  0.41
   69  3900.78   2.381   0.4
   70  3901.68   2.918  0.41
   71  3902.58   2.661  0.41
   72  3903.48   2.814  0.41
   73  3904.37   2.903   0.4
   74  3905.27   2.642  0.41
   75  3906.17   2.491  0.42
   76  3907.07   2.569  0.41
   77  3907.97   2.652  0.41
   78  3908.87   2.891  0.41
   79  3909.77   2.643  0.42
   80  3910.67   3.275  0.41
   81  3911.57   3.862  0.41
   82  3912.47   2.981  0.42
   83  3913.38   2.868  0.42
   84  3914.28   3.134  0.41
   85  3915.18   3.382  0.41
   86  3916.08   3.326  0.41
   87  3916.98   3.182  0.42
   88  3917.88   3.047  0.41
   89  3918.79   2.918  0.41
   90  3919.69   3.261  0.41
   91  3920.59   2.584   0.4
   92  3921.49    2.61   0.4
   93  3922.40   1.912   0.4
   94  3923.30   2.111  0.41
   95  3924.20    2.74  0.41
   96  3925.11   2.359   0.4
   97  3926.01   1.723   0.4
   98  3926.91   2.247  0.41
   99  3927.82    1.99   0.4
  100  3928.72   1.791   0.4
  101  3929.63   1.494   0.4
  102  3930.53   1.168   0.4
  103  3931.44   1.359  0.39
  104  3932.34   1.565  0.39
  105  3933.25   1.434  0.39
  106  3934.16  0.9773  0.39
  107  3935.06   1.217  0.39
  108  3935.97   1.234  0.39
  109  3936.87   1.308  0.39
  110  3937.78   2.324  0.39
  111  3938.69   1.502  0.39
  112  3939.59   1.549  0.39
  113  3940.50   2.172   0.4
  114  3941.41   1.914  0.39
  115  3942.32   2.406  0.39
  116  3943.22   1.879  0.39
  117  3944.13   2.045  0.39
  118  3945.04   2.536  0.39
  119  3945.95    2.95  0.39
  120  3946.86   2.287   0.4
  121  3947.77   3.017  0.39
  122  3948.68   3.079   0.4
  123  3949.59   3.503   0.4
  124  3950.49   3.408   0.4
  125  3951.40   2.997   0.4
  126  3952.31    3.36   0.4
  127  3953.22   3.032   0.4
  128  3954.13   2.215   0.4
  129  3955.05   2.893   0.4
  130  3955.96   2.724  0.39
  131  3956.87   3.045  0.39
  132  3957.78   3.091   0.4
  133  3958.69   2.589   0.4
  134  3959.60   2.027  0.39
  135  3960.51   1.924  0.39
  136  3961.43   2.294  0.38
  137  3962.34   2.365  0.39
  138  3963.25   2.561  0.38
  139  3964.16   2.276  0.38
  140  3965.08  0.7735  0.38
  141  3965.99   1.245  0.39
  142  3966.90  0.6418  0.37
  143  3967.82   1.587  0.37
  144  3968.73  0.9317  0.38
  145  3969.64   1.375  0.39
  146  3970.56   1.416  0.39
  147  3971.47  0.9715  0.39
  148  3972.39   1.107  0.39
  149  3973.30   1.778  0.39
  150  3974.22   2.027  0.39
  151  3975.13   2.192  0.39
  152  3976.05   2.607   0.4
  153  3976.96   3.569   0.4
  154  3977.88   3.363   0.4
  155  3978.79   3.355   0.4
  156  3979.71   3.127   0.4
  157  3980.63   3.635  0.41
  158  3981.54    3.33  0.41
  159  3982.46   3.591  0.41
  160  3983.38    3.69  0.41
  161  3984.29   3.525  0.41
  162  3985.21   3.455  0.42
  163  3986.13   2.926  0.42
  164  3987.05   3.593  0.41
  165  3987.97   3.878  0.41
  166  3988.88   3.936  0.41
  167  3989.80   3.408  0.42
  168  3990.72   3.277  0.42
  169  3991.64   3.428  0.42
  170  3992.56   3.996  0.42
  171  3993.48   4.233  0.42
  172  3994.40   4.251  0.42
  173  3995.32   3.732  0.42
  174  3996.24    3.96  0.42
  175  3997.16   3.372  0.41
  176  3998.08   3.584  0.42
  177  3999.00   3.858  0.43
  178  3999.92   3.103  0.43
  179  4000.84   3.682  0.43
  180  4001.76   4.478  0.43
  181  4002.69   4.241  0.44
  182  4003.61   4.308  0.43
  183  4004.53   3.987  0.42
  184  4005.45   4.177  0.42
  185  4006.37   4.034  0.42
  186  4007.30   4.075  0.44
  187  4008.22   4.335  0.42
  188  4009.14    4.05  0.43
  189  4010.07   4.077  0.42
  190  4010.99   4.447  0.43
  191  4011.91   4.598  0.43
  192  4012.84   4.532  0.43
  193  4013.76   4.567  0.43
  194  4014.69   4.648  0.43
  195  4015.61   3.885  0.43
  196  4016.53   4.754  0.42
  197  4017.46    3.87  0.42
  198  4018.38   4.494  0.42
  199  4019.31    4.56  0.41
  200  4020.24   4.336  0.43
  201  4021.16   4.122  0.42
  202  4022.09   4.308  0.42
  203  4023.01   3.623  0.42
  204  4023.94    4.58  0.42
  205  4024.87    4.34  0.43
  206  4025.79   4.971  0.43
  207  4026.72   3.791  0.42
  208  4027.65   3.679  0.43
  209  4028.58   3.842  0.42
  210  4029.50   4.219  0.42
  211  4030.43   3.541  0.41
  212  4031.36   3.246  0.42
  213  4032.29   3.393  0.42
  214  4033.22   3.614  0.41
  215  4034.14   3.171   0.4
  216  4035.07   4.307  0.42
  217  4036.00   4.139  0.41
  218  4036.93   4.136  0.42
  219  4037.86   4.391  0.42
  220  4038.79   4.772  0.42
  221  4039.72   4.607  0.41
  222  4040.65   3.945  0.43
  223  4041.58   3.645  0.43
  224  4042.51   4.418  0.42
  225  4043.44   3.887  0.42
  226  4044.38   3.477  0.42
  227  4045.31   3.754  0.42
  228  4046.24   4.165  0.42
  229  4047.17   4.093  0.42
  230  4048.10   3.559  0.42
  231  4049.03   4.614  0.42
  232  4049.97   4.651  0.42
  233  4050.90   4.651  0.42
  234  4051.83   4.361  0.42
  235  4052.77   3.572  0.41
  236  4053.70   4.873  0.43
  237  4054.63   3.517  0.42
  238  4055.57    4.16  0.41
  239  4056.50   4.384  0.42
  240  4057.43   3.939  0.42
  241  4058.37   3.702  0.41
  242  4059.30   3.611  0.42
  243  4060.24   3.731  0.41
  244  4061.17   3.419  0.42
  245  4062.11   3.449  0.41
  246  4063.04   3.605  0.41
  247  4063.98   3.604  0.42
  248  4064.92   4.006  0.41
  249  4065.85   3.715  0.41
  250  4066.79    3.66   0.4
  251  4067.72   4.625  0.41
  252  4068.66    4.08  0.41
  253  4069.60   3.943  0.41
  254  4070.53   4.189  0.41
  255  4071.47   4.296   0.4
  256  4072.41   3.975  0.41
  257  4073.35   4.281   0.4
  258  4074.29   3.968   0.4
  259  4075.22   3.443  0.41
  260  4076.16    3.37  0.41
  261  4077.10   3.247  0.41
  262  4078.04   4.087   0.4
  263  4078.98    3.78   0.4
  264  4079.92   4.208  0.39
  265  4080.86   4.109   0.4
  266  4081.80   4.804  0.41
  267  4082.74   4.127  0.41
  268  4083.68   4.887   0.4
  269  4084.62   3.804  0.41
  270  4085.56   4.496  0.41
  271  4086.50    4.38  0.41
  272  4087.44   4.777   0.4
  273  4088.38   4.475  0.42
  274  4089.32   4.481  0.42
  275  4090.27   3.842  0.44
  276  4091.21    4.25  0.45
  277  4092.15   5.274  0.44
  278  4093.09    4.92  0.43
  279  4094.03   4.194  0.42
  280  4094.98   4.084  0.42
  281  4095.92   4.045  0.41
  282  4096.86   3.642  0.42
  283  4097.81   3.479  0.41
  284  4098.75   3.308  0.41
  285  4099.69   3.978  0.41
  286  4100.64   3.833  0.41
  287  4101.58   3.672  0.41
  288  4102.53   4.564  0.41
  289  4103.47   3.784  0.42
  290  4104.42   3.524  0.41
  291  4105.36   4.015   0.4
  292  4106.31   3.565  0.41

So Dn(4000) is 1.97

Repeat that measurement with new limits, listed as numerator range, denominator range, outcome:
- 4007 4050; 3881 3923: 1.67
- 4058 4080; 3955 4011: 1.31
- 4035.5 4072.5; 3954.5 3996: 1.54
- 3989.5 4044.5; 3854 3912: 1.92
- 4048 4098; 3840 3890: 2.36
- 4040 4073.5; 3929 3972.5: 2.06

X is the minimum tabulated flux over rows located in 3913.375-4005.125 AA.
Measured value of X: 0.6418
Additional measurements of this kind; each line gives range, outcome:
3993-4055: 3.103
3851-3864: 1.222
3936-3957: 1.308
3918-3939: 0.9773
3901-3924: 1.912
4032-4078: 3.171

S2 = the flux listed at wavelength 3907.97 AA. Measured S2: 2.652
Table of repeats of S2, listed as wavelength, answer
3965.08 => 0.7735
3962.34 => 2.365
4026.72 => 3.791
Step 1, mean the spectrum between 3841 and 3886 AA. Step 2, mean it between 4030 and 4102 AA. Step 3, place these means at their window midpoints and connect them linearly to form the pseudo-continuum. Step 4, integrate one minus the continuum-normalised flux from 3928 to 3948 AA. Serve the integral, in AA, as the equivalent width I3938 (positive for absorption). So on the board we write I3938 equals 6.5 AA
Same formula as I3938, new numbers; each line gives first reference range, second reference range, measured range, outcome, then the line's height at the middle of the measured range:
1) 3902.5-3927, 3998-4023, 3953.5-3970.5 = 7.0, 3.48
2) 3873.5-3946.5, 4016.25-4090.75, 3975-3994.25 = -1.4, 3.22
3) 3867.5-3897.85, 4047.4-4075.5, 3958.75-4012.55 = 2.5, 3.22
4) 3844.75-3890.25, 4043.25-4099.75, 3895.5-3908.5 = -2.2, 2.29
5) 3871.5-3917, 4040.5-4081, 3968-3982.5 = 3.9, 3.2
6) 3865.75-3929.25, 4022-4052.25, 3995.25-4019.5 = -2.7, 3.71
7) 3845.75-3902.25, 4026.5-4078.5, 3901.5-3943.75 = 3.5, 2.58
